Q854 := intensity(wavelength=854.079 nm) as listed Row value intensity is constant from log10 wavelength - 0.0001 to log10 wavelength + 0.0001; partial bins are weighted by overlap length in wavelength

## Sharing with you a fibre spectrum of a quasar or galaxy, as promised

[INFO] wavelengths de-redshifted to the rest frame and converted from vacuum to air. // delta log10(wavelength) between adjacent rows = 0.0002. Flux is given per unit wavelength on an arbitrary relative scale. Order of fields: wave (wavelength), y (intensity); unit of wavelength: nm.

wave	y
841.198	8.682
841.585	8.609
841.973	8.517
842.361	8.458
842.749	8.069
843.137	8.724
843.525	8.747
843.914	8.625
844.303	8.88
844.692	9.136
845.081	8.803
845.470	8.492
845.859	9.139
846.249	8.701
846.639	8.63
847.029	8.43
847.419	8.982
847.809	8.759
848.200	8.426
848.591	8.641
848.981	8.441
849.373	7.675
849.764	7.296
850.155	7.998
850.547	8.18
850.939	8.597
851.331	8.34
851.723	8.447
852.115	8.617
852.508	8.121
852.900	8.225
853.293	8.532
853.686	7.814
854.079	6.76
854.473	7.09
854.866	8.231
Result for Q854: 6.76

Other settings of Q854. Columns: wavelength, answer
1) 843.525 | 8.747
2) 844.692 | 9.136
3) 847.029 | 8.43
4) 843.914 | 8.625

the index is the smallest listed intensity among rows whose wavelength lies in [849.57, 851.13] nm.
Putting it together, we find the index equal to 7.296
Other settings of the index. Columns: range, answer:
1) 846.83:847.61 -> 8.43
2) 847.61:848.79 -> 8.426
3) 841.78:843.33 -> 8.069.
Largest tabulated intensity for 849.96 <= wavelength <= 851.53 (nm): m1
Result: 8.597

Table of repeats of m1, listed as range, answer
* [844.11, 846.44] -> 9.139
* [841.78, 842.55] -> 8.517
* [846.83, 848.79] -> 8.982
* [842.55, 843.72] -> 8.747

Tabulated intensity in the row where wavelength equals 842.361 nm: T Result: 8.458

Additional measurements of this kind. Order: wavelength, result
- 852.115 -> 8.617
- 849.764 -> 7.296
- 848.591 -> 8.641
